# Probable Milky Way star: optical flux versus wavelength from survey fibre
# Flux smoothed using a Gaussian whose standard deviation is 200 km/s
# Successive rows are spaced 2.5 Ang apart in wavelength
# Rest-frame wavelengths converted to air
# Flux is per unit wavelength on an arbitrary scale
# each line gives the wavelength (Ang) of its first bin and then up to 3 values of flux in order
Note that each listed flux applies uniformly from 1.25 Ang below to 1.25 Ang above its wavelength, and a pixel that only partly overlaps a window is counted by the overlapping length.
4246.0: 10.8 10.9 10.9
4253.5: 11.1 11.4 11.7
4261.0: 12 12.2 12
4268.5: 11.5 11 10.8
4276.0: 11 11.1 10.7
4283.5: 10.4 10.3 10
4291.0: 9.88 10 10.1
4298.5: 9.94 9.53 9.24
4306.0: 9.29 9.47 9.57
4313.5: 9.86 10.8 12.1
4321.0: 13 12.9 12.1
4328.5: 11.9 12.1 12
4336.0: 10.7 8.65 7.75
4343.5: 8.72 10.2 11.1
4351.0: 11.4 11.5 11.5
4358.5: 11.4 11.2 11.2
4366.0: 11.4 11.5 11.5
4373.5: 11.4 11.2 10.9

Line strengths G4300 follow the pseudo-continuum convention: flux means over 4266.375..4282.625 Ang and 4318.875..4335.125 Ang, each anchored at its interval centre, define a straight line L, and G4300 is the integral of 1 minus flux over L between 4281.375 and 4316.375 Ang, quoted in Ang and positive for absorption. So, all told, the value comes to 5.2 Ang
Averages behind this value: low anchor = 11.1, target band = 9.88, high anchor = 12.3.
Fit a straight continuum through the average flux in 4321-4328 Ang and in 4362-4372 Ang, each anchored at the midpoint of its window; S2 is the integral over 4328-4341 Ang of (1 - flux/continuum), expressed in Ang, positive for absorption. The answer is 1.66 Ang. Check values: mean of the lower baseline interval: 12.5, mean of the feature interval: 10.7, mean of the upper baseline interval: 11.4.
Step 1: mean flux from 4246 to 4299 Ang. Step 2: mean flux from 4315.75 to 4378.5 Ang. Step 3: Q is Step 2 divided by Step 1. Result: 1.0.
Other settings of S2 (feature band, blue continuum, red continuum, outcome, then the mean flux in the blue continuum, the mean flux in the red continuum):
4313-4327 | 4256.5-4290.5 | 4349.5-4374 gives -0.8 Ang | 11.1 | 11.4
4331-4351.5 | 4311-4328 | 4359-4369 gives 2.4 Ang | 11.6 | 11.3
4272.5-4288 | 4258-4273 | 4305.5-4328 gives 1.1 Ang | 11.7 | 11.1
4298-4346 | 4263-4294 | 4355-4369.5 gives 2.6 Ang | 10.8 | 11.4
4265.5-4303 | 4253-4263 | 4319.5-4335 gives 4.4 Ang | 11.6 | 12.3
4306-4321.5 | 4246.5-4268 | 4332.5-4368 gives 0.6 Ang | 11.5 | 10.6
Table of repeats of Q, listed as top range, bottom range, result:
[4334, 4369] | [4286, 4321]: 1.05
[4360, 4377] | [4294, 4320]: 1.13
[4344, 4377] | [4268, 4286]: 1.03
